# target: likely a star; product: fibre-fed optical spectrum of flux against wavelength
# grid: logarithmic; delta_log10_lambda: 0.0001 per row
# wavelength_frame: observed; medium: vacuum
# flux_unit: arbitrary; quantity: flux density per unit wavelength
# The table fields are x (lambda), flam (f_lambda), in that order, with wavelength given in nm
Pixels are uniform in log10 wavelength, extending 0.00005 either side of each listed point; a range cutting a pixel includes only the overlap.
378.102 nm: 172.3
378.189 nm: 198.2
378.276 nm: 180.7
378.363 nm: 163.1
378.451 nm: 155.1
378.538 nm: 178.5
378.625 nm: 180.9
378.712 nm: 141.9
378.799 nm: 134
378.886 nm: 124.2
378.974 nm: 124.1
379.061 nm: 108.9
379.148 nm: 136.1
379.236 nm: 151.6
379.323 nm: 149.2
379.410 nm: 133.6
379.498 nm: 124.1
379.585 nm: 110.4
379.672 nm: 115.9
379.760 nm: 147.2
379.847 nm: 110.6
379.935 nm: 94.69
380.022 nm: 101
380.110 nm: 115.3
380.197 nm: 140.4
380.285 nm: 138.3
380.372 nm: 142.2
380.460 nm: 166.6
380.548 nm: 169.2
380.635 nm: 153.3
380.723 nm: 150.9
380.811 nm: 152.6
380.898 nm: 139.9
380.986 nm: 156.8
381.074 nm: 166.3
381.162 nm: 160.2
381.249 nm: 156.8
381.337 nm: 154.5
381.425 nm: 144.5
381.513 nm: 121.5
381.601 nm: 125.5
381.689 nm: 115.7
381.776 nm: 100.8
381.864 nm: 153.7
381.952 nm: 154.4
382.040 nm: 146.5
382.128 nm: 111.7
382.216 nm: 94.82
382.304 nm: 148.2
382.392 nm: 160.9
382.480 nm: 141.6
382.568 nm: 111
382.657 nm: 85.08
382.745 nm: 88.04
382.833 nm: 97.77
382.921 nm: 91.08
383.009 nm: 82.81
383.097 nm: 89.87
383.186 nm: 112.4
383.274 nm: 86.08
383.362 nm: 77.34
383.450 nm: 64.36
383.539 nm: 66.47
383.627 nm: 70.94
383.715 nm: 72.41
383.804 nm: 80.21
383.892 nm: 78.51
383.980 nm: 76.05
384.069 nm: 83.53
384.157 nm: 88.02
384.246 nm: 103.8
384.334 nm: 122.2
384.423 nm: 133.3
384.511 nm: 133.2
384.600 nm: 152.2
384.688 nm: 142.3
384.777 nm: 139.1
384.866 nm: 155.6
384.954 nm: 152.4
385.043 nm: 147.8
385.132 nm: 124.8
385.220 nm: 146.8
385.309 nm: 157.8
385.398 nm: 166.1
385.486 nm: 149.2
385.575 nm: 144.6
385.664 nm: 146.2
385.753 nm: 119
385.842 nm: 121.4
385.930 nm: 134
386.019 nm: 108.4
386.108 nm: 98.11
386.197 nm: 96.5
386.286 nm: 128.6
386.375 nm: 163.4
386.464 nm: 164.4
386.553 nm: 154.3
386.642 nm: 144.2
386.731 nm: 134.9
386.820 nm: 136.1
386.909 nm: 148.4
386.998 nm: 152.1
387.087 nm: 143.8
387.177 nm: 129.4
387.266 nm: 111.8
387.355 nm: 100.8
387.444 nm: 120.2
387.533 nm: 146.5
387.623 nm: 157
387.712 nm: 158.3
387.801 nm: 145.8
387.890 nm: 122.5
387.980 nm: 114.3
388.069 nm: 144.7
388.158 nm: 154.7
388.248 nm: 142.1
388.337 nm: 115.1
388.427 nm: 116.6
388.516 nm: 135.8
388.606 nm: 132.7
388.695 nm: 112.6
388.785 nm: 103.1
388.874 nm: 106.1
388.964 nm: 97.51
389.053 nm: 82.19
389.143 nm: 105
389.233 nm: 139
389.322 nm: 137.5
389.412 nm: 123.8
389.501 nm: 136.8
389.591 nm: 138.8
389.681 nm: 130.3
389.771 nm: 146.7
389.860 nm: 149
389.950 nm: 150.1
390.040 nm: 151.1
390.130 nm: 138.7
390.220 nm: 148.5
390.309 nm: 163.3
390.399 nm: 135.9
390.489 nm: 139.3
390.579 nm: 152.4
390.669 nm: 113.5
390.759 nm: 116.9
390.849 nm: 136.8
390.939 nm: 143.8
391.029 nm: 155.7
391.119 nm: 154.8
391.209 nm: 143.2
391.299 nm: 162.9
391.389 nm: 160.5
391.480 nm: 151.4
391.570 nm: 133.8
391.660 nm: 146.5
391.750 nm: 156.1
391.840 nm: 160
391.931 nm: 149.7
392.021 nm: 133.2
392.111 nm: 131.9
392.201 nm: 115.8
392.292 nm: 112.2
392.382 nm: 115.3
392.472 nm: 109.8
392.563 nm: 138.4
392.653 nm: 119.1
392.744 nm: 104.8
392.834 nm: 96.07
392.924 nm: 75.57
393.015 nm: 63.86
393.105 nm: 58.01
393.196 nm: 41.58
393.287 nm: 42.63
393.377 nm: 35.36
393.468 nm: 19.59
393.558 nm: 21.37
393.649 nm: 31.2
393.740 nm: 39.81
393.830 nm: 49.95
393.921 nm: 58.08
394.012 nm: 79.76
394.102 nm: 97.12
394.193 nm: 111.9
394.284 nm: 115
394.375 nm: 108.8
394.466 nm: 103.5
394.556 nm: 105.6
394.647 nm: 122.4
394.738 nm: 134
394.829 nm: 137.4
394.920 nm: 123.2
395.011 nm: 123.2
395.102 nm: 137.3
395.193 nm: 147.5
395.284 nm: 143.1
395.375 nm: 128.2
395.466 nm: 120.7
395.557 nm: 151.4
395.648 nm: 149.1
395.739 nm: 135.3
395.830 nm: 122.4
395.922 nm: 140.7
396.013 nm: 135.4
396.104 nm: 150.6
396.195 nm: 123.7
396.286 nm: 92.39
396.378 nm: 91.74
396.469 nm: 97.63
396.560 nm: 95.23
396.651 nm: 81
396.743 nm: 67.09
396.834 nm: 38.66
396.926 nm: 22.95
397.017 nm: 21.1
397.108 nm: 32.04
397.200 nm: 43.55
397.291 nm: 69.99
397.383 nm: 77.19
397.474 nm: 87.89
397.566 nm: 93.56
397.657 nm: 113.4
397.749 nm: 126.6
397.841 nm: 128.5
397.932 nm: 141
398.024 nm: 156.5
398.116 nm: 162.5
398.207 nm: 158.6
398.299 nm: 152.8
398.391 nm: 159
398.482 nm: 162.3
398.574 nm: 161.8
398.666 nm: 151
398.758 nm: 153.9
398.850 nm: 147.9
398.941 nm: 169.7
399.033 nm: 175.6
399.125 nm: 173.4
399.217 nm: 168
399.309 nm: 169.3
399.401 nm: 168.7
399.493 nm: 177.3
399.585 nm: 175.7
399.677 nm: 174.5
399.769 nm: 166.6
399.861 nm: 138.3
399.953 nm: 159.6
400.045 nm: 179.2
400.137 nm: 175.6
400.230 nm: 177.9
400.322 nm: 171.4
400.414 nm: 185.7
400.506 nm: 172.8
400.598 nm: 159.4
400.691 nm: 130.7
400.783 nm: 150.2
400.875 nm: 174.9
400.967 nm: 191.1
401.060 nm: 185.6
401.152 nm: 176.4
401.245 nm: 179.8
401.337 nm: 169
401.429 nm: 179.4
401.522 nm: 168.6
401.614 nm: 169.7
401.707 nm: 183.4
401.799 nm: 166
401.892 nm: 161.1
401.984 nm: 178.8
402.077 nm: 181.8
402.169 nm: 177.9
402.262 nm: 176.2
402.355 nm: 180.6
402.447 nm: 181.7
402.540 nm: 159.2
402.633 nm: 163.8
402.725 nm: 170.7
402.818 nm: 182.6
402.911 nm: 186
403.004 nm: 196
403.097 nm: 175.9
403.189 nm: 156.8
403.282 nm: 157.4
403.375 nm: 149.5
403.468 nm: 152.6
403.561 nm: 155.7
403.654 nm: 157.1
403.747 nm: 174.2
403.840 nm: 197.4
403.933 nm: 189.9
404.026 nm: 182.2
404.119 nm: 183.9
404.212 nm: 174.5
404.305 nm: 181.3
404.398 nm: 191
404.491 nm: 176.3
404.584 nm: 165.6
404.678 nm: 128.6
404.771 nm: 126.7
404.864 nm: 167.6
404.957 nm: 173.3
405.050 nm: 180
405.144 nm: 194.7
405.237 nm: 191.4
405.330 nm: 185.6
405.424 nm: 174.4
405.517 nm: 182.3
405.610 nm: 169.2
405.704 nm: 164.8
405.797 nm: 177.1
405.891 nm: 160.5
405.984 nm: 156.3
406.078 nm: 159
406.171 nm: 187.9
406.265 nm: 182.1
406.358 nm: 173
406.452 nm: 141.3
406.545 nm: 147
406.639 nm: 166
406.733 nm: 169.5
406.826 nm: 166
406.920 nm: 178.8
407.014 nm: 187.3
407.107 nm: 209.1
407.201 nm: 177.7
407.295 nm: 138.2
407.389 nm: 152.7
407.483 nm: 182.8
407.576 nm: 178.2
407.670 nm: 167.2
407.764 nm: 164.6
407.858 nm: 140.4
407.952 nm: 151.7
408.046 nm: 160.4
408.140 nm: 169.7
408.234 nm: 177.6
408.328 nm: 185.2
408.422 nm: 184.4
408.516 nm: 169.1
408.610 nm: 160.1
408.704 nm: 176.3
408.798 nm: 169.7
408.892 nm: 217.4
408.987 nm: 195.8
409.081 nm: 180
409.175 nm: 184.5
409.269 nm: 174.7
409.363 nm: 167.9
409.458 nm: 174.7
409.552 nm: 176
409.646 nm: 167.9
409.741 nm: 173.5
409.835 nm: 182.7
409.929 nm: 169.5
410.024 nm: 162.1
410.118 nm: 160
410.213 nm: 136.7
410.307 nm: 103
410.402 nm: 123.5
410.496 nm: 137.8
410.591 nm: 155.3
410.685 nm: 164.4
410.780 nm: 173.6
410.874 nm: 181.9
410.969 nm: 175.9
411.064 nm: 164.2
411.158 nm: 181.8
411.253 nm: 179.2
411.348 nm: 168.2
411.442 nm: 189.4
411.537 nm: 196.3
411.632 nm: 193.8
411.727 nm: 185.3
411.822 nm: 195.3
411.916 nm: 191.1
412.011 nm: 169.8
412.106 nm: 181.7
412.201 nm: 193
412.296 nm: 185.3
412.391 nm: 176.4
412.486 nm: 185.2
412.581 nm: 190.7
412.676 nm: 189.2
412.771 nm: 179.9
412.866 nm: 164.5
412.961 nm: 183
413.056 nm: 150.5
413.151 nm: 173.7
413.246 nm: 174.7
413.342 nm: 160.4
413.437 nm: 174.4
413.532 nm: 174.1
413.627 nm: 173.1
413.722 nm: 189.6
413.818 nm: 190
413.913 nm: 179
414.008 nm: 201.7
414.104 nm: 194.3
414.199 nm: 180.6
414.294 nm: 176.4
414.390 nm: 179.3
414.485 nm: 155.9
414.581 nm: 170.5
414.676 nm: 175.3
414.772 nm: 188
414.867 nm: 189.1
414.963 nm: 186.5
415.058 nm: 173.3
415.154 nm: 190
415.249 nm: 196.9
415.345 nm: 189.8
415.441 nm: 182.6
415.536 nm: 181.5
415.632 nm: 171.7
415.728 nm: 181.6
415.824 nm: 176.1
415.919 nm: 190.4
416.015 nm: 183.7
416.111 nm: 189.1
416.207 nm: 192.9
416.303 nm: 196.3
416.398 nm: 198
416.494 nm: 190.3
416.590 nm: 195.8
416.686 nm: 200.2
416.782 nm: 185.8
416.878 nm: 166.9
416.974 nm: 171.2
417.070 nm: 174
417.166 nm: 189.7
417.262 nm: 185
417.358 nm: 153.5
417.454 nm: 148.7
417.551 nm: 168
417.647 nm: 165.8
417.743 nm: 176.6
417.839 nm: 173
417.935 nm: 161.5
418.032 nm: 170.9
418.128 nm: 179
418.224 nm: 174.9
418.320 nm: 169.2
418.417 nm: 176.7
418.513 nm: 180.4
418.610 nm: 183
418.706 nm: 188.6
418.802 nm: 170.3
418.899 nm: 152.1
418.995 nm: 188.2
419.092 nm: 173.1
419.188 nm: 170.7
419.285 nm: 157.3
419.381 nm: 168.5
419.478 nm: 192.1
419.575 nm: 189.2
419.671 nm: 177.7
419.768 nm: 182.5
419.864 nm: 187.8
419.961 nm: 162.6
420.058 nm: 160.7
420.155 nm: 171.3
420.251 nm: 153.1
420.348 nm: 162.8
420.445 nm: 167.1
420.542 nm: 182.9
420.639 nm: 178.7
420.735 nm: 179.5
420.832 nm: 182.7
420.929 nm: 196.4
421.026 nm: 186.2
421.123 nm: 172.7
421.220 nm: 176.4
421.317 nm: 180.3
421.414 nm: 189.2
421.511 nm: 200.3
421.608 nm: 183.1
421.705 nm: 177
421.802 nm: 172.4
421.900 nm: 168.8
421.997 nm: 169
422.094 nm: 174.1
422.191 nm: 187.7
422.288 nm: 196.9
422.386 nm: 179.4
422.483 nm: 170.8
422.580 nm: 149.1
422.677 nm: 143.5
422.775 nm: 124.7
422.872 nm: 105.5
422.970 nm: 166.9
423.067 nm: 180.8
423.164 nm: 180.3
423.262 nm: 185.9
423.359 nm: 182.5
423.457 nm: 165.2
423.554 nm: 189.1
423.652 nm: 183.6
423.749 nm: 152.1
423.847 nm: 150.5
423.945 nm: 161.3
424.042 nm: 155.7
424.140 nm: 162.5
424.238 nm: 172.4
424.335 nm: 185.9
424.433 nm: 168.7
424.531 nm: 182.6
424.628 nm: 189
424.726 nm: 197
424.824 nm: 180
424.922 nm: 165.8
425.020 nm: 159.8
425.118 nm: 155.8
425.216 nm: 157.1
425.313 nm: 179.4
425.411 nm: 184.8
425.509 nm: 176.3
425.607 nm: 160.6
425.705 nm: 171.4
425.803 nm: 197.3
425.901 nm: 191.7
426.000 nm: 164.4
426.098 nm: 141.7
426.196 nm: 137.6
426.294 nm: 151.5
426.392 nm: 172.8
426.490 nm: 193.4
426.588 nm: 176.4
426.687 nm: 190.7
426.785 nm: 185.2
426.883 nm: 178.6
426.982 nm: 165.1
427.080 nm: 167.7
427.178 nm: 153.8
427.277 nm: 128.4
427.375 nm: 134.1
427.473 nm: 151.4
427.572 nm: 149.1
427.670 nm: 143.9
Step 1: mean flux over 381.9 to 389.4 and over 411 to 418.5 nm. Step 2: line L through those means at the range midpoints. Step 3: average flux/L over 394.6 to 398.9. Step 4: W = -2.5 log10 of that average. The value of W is 0.22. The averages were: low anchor 122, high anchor 180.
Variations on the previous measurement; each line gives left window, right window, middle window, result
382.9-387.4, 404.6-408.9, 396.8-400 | 0.15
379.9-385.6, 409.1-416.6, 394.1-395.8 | 0.15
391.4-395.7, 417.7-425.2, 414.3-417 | -0.16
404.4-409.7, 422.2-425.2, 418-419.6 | -0.04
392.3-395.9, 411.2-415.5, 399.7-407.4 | -0.23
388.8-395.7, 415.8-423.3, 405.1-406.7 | -0.17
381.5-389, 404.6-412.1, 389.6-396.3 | 0.17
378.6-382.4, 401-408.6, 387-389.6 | 0.16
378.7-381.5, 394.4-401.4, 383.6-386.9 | 0.09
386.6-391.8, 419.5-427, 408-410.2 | -0.12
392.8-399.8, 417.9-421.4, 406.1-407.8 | -0.21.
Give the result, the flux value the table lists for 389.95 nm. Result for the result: 150.1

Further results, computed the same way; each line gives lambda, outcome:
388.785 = 103.1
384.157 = 88.02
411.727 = 185.3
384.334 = 122.2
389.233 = 139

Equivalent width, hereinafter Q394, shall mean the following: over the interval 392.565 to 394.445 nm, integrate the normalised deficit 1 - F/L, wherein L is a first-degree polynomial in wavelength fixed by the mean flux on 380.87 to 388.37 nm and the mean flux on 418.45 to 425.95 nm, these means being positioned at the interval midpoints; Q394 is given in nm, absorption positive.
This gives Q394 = 0.912 nm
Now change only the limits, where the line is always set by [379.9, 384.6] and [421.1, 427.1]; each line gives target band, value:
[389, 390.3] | -0.07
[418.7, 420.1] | -0.07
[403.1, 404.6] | -0.27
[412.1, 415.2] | -0.42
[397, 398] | 0.36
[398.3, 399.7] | -0.25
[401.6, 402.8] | -0.25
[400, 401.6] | -0.34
